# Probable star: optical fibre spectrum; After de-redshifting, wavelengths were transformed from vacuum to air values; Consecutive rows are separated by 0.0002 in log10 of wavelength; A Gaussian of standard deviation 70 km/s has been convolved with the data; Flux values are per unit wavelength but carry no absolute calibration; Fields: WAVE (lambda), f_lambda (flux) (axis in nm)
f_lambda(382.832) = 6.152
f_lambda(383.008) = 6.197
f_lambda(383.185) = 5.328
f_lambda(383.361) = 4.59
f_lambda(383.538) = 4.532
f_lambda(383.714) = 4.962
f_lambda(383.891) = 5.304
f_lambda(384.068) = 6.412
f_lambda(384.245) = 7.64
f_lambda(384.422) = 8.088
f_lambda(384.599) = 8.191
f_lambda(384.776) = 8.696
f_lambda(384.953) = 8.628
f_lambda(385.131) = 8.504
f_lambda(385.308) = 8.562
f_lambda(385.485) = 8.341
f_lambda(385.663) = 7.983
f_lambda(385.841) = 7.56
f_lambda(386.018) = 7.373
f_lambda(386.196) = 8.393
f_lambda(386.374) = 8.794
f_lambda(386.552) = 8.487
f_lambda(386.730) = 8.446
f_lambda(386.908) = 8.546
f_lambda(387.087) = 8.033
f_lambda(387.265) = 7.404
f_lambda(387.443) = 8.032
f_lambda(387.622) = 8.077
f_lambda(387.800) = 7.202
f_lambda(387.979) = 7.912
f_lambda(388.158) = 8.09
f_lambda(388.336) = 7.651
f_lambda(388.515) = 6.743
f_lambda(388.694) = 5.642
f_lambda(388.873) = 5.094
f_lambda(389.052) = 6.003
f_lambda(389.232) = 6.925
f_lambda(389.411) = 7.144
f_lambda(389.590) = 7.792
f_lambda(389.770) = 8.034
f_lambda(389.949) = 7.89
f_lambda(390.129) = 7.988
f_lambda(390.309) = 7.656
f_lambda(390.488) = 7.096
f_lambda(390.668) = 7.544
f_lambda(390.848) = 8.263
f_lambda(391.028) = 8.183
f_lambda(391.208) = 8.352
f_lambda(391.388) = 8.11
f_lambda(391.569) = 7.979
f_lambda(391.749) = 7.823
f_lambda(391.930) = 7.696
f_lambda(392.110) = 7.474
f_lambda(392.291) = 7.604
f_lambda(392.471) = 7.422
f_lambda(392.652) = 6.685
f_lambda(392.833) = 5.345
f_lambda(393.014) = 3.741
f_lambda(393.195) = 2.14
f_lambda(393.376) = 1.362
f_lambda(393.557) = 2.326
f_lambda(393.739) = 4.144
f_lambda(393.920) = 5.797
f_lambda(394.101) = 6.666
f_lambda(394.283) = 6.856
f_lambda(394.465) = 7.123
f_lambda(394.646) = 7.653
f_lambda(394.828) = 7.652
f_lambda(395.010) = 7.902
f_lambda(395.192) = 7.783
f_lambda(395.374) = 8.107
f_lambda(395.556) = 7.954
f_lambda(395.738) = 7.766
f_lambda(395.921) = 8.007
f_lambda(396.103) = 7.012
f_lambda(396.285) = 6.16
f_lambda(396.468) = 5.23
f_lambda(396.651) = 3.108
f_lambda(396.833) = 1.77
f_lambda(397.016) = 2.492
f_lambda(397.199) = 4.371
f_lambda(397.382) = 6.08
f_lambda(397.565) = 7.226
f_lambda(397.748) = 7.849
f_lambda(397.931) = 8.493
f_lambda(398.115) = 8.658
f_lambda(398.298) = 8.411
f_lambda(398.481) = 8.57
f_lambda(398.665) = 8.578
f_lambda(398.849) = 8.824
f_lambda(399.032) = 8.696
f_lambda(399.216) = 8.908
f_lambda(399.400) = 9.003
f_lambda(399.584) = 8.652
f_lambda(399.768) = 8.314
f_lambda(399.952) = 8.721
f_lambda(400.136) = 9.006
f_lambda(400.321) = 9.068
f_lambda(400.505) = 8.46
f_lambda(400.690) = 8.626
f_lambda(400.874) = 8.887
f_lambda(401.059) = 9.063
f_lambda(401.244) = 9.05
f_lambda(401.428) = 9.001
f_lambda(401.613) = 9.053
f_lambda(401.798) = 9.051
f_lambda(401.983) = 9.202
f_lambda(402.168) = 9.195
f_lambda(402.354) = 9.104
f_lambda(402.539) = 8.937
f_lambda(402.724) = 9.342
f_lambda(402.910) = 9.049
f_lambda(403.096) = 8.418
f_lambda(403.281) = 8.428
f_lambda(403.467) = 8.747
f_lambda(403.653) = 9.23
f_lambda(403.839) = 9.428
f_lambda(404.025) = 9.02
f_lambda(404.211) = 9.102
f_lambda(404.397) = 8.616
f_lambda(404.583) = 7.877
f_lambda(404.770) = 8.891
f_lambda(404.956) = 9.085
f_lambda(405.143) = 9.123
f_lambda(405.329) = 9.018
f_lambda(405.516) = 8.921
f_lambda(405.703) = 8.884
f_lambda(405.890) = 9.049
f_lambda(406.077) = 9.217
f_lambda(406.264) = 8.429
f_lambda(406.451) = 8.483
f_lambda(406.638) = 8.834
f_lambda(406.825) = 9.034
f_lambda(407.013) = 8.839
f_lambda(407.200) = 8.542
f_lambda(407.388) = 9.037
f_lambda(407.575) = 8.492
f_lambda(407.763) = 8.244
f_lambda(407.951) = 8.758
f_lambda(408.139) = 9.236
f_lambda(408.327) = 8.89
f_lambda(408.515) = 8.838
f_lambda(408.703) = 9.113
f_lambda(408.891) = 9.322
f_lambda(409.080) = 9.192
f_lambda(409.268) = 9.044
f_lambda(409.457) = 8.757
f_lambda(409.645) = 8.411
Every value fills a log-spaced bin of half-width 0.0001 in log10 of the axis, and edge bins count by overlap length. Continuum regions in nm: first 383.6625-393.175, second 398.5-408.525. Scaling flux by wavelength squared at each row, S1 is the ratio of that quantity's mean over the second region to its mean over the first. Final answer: 1.3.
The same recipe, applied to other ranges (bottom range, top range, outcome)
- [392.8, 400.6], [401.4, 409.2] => 1.37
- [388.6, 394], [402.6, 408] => 1.46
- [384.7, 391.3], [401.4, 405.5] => 1.25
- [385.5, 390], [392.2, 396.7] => 0.83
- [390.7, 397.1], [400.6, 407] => 1.49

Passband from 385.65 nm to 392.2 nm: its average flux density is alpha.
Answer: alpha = 7.66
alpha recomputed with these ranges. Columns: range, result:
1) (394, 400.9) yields 7.43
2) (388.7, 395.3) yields 6.69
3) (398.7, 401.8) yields 8.84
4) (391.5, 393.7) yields 5.57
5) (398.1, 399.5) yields 8.71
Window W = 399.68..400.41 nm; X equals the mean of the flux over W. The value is 8.77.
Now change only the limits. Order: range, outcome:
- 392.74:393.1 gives 4.56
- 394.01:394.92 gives 7.19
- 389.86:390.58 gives 7.66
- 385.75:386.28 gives 7.77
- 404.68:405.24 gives 9.04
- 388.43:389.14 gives 5.87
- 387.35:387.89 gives 7.77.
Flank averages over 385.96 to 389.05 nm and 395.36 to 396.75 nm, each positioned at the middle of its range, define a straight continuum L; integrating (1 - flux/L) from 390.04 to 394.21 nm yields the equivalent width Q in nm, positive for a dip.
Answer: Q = 0.39 nm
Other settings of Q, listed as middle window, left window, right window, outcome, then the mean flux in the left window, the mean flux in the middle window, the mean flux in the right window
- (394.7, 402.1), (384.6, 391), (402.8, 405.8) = 0.65 nm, 7.74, 7.73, 8.87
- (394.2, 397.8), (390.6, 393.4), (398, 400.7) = 0.63 nm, 6.72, 6.39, 8.7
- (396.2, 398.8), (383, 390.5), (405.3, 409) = 0.61 nm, 7.36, 6.26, 8.86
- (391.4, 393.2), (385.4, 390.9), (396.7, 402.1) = 0.25 nm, 7.61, 6.66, 7.98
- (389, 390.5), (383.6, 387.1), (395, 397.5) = -0.08 nm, 7.82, 7.44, 5.93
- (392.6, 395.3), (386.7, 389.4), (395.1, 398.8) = 0.53 nm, 7.29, 5.55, 6.71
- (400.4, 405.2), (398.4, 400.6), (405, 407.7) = -0.07 nm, 8.73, 8.92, 8.85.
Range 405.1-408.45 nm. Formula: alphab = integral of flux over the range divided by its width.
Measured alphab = 8.83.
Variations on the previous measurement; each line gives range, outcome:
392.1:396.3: 6.26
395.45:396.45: 7.23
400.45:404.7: 8.91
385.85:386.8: 8.24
